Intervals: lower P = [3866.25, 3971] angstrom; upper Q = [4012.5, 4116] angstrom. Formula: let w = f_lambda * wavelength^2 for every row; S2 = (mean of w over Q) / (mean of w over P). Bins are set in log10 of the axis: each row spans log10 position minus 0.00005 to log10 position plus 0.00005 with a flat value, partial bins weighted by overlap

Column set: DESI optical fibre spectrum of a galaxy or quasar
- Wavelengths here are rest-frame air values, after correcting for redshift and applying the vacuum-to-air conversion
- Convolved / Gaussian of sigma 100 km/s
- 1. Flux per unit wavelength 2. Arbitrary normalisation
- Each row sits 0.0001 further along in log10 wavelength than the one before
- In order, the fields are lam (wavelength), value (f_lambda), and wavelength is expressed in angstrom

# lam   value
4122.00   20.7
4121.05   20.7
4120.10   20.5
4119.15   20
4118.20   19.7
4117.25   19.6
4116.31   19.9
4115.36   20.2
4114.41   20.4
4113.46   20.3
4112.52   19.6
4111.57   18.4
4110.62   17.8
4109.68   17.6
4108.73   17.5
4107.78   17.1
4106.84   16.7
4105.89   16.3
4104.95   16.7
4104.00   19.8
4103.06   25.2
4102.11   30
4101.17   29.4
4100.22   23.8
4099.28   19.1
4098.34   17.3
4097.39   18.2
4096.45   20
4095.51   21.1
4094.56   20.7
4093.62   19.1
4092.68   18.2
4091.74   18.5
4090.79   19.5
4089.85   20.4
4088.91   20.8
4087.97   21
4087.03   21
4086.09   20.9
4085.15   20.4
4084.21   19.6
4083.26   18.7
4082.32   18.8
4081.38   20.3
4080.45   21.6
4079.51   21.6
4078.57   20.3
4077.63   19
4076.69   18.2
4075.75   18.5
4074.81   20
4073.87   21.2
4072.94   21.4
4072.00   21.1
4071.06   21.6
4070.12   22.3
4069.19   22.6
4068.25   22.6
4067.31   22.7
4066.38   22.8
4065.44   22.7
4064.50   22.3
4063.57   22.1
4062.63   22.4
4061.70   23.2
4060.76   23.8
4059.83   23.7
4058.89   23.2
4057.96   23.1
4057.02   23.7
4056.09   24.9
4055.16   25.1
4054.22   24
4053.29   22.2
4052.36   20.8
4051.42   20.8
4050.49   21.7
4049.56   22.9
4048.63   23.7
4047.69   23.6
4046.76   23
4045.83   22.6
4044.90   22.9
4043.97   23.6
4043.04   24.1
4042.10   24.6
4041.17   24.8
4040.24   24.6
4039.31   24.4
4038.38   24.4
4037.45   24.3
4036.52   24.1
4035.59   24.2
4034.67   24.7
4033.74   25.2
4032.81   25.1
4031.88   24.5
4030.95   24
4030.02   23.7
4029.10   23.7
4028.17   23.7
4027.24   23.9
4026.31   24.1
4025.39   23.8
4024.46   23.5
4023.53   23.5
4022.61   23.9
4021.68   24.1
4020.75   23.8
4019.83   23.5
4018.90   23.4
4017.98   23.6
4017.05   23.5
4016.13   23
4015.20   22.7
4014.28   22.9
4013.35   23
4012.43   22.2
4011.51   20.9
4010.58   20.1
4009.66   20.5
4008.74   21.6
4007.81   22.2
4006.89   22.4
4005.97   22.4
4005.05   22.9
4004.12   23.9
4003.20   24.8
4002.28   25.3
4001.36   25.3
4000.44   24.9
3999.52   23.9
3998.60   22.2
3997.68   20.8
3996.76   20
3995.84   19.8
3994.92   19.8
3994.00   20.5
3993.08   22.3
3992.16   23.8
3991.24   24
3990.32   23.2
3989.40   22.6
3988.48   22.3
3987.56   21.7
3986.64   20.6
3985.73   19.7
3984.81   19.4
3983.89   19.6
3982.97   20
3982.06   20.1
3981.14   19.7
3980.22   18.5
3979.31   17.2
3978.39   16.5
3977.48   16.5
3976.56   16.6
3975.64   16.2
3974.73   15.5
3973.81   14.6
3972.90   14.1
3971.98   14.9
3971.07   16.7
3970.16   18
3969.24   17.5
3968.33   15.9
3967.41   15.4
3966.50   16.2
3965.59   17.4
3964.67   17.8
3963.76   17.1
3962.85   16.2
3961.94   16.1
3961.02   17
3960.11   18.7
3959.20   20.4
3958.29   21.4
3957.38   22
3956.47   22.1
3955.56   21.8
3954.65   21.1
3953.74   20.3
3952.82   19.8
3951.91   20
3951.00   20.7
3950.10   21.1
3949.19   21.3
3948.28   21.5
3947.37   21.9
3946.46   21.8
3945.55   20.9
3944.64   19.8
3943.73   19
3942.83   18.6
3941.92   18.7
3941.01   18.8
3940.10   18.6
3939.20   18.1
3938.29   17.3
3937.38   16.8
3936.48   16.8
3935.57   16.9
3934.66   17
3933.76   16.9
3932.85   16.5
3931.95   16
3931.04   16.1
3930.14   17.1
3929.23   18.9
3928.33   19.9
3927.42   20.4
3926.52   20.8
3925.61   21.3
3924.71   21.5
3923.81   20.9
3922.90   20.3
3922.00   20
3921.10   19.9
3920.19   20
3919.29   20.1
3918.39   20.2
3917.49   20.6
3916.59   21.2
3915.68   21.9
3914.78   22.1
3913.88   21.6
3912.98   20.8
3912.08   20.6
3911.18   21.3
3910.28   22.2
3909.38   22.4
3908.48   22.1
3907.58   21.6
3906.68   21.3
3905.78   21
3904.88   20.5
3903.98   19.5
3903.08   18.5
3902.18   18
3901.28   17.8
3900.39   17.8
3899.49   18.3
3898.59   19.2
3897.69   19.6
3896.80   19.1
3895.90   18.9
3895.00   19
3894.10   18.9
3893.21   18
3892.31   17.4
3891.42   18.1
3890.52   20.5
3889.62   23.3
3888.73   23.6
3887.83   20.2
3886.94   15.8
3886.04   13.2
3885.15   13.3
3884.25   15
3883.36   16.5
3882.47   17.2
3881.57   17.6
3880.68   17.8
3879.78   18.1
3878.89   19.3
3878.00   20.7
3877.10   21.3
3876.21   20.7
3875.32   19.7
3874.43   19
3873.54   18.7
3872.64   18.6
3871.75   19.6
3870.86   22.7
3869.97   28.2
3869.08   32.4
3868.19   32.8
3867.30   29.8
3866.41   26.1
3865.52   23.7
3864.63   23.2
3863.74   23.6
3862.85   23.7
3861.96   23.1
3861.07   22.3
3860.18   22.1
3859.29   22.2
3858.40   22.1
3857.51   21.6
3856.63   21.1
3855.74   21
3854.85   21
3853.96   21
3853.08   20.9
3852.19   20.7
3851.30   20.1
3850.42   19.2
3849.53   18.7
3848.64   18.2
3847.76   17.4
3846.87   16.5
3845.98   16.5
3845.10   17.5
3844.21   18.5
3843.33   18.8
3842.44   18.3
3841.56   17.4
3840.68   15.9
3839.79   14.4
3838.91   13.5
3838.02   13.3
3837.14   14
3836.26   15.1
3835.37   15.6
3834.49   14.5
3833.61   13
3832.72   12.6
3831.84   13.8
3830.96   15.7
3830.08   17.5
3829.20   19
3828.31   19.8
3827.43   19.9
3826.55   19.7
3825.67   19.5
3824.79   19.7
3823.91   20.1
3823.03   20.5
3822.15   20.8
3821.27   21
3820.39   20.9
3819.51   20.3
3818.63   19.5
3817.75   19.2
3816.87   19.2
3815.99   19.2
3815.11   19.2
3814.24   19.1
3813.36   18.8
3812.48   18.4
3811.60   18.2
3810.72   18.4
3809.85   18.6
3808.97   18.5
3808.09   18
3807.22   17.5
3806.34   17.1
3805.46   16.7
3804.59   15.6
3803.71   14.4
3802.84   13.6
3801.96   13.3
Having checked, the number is 1.20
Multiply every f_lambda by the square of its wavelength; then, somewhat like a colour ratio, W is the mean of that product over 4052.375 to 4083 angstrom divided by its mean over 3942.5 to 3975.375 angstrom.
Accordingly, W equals 1.2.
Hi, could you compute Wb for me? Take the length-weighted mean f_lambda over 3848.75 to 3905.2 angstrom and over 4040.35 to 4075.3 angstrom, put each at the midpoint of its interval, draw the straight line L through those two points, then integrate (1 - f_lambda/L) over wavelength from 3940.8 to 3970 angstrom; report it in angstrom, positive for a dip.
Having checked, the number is 3.0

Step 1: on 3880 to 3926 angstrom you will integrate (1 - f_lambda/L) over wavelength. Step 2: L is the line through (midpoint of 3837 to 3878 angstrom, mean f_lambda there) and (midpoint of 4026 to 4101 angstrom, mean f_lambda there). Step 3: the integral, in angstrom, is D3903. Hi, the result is 3.3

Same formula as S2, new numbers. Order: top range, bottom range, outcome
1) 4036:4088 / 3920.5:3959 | 1.21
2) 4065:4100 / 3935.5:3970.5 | 1.14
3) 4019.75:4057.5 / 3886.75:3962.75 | 1.28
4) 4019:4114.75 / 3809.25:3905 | 1.26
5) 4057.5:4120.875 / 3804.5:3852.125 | 1.32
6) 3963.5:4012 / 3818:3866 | 1.14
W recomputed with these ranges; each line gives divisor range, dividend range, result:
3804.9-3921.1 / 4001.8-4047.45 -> 1.31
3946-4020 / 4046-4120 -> 1.08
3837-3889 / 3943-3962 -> 1.07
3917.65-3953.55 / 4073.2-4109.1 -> 1.13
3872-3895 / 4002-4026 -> 1.33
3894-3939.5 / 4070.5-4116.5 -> 1.12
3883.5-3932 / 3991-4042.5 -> 1.25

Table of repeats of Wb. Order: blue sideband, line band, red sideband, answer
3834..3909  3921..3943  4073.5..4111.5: 1.4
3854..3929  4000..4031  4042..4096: -2.7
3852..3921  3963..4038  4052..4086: 0.4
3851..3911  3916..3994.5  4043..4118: 6.5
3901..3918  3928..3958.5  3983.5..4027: 3.1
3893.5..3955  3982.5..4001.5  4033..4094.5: -0.7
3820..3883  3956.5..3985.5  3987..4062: 5.9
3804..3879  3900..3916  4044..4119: -0.5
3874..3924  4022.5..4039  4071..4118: -3.5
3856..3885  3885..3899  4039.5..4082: 2.0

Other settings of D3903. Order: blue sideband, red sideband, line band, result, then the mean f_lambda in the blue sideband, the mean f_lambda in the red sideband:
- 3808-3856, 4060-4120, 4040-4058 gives -2.83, 18.1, 20.5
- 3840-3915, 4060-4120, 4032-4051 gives -3.20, 20.3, 20.5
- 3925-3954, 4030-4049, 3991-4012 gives -0.16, 19.1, 24.1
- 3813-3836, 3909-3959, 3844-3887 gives -3.93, 18.4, 19.9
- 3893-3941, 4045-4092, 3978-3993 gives -0.11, 19.5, 21.7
